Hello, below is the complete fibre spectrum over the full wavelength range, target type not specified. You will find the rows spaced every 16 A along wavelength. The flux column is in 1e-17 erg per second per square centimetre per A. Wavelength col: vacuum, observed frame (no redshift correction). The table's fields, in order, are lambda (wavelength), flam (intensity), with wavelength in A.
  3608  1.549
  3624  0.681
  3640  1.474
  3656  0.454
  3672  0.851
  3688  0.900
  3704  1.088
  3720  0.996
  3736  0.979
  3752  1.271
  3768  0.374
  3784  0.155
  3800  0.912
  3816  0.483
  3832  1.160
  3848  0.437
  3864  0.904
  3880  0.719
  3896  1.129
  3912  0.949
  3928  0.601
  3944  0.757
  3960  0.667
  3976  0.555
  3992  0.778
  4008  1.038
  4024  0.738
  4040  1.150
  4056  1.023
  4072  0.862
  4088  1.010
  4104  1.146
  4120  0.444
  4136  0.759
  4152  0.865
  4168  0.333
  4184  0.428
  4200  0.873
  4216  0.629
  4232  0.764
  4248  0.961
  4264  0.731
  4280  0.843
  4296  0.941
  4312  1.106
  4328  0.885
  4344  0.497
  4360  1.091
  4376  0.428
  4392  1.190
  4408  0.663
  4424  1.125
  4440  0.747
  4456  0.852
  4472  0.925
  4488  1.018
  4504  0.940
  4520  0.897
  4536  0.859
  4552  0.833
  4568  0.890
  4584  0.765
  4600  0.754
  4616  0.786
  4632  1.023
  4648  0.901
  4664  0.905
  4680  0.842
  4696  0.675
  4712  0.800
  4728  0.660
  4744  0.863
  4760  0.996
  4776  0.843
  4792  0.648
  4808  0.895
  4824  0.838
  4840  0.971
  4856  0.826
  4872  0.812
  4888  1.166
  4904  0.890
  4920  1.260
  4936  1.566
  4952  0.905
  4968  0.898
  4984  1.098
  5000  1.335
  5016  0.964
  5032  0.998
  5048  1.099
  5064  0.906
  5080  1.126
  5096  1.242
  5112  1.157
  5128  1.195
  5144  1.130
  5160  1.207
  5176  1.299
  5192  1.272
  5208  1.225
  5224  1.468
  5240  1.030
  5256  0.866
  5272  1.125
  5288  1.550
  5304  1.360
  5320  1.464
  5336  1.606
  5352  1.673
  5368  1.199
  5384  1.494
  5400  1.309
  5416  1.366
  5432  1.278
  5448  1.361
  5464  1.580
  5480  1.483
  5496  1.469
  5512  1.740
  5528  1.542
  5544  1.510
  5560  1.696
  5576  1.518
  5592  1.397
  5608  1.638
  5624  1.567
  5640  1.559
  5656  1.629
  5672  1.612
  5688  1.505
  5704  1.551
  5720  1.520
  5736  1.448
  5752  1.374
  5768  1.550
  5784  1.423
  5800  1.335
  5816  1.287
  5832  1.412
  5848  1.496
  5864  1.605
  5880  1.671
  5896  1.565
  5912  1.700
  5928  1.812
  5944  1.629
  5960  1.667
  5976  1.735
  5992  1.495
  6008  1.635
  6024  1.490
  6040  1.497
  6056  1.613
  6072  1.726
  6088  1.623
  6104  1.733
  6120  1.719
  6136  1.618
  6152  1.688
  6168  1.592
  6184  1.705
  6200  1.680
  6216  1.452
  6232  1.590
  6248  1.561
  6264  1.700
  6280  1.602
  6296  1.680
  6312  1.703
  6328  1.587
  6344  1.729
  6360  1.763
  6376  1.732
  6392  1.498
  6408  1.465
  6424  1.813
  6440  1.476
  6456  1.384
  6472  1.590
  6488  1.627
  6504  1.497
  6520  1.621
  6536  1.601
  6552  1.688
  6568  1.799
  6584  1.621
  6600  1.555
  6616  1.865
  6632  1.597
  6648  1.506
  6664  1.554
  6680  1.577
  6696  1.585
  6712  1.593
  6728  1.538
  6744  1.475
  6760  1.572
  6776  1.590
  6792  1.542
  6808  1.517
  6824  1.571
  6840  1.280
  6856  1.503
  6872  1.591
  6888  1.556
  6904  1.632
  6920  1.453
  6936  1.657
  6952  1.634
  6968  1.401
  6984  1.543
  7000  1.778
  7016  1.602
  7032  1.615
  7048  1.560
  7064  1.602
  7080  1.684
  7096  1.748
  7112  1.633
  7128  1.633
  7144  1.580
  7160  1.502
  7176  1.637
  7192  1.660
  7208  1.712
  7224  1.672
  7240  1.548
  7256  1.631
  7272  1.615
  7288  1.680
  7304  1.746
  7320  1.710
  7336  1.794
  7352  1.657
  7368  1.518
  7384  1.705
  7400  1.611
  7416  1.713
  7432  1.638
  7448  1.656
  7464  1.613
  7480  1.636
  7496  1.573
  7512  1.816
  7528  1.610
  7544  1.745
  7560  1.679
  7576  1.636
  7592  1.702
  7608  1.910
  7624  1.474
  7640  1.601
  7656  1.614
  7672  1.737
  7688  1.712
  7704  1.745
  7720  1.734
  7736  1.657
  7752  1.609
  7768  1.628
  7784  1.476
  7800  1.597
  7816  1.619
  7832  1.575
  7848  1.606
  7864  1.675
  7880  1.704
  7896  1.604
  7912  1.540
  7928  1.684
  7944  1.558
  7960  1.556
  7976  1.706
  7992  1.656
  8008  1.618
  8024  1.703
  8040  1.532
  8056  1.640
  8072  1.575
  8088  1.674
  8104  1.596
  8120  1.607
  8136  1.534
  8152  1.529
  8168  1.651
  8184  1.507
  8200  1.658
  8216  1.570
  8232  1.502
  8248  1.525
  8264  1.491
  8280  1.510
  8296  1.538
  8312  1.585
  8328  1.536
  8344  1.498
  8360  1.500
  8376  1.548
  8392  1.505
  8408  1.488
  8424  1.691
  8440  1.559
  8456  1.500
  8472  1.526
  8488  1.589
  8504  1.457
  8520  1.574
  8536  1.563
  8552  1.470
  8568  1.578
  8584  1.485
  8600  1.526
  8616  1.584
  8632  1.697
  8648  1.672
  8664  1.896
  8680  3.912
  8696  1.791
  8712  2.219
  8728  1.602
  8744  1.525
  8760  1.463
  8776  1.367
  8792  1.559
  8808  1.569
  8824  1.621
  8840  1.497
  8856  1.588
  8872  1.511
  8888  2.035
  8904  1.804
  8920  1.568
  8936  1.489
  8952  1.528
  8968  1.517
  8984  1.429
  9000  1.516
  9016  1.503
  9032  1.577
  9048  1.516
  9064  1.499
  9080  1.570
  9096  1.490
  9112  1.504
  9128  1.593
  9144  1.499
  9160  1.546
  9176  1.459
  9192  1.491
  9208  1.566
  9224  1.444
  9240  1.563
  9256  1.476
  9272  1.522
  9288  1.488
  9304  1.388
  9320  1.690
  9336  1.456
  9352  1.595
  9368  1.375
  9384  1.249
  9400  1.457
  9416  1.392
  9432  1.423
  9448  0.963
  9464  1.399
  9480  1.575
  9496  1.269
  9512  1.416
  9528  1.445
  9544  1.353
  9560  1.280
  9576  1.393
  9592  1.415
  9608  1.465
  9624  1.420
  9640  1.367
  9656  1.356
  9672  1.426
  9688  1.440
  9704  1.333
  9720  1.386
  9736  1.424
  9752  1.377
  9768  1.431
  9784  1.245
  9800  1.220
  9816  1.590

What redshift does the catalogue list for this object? 0.32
